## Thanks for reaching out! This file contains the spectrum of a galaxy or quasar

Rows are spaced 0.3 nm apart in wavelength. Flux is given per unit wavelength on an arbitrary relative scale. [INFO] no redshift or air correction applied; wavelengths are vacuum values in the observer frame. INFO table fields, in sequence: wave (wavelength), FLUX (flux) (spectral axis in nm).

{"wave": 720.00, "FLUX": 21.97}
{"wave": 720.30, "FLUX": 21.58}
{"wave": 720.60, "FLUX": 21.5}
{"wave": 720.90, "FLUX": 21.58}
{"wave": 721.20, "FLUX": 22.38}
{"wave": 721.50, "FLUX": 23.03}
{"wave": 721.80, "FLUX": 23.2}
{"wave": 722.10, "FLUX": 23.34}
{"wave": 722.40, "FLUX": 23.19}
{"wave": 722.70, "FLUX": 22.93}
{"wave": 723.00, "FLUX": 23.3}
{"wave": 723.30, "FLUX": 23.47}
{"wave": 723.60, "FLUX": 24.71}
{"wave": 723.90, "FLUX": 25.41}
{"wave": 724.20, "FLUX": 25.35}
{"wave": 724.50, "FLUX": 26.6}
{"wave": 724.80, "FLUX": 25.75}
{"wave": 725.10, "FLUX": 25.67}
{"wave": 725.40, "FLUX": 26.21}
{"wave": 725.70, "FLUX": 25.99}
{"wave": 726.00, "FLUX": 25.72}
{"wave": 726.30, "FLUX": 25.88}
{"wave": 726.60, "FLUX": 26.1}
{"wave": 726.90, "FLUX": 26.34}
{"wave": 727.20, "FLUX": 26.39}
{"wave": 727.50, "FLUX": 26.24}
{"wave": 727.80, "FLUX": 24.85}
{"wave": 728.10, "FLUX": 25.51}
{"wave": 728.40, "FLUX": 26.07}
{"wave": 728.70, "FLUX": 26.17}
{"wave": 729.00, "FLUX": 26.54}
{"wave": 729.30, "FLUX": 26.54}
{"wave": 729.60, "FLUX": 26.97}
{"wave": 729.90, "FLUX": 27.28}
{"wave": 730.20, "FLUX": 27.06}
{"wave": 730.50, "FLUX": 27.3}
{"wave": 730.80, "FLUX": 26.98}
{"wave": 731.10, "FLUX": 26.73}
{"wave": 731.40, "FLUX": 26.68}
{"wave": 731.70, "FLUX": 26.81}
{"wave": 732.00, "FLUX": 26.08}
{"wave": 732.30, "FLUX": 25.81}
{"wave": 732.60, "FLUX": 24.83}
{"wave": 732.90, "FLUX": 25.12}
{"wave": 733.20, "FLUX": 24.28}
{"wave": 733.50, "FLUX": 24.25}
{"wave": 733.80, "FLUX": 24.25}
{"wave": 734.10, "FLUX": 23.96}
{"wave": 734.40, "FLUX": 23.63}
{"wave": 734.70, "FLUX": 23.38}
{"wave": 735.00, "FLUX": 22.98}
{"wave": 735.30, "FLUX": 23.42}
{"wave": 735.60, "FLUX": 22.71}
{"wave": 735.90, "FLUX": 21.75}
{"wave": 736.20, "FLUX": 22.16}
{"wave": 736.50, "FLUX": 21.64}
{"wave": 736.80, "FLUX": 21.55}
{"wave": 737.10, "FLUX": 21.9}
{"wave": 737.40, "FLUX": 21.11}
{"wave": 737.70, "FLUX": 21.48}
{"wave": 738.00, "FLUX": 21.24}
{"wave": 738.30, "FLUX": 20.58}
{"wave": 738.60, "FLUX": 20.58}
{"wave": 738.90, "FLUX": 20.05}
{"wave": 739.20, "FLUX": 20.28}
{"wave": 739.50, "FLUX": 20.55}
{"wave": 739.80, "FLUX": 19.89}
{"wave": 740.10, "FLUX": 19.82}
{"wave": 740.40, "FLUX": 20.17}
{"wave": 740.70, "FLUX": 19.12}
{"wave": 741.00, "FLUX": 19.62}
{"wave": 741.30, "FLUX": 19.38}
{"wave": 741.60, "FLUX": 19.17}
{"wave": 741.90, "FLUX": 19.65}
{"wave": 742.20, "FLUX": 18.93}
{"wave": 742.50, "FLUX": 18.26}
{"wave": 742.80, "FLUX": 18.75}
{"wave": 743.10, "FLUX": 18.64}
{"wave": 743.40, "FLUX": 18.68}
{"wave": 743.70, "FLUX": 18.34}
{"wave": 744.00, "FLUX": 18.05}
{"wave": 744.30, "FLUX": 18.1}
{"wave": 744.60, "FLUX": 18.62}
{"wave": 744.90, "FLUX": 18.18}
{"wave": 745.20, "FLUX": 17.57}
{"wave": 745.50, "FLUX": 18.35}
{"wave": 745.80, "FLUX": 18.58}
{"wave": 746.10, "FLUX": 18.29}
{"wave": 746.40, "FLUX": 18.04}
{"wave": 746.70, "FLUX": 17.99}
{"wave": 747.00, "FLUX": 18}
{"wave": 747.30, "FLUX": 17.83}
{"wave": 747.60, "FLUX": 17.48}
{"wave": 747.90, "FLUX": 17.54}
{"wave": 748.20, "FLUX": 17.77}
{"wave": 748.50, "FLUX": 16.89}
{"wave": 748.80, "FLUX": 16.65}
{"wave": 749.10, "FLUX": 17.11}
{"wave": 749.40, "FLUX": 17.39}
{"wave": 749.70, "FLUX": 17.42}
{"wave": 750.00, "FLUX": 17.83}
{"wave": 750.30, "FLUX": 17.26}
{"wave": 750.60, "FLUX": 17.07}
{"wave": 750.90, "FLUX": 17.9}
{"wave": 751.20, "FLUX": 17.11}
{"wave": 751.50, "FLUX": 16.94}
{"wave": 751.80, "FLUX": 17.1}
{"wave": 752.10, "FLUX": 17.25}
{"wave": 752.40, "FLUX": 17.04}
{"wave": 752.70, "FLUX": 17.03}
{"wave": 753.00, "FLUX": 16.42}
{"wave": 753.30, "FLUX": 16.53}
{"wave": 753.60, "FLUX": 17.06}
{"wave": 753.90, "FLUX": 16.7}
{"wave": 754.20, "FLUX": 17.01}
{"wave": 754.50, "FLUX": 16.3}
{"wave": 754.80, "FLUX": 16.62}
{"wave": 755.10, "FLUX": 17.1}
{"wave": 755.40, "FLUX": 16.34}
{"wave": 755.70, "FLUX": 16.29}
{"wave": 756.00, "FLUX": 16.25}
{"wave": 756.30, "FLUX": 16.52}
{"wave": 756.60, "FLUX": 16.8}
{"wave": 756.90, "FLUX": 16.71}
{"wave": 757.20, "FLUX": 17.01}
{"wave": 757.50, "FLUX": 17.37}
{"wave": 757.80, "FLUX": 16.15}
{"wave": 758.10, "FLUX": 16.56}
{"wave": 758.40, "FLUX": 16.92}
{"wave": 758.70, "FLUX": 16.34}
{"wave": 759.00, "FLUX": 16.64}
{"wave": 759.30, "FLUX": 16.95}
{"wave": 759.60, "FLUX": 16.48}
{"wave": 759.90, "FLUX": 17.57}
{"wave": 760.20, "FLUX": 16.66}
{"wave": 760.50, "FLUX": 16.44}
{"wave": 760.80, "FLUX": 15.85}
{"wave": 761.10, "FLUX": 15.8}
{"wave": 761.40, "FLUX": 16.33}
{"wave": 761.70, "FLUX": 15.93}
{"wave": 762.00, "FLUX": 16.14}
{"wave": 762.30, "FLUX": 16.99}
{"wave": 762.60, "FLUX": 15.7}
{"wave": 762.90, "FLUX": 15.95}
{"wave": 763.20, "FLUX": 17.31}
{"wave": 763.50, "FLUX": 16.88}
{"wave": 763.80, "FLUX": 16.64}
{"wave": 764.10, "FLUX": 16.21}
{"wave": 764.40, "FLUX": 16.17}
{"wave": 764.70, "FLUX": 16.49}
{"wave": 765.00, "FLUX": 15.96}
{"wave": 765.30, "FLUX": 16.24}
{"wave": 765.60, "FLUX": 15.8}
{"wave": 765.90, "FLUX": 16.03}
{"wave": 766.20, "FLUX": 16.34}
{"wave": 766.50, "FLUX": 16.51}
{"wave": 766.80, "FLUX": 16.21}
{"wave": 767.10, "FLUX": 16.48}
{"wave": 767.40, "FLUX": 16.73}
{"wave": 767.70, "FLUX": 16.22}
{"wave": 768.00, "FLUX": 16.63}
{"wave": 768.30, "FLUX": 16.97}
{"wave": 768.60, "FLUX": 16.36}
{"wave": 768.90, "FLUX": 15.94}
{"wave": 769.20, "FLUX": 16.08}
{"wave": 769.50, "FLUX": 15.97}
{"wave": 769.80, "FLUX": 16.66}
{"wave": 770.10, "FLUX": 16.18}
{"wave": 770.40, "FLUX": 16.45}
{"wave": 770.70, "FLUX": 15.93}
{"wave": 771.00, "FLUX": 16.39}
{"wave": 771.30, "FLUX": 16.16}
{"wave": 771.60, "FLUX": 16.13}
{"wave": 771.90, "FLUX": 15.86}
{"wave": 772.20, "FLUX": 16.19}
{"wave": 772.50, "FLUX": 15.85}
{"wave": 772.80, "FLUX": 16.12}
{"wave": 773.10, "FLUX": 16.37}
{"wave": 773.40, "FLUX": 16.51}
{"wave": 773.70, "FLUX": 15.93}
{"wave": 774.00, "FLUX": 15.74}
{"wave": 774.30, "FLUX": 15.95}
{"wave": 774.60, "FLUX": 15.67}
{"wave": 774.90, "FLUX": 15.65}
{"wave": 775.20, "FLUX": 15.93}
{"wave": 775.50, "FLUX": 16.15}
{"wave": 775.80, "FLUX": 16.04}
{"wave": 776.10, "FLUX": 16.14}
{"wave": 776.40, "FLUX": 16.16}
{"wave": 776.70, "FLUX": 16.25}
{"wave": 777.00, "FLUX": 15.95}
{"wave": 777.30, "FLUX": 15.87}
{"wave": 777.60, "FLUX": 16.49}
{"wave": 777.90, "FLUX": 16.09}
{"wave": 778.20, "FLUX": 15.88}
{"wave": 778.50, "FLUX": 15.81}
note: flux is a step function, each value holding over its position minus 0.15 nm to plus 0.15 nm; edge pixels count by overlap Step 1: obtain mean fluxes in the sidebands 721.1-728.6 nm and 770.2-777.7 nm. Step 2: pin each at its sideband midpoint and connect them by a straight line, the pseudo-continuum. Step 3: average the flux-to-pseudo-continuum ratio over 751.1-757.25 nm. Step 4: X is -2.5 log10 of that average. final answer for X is 0.17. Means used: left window 25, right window 16.1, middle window 16.8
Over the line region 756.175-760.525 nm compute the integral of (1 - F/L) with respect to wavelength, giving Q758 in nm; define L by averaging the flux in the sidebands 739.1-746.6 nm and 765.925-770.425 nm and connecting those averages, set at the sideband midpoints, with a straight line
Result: 0.15 nm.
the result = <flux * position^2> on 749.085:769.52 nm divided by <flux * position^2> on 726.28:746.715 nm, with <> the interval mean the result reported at 0.79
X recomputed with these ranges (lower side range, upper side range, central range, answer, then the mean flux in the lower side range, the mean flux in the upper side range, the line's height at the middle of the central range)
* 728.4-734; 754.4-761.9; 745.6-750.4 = 0.144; 26.1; 16.6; 20.1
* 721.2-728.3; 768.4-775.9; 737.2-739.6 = 0.083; 25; 16.1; 22.4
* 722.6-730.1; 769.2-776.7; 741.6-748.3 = 0.195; 25.7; 16.1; 21.9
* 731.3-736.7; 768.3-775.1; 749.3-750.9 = 0.184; 24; 16.1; 20.7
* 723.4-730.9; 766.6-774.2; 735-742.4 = 0.136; 26.1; 16.2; 23.5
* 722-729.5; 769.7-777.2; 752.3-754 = 0.192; 25.4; 16.1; 20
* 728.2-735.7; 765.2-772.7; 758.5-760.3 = 0.113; 25.5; 16.3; 18.6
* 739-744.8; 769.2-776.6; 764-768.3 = 0.029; 19.2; 16.1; 16.8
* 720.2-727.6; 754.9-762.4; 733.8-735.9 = -0.063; 24.5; 16.6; 22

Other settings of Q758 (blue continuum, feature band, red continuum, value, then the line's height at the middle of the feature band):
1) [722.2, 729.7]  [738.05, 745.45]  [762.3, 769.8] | 0.904 nm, 21.9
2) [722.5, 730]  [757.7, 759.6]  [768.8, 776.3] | 0.236 nm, 19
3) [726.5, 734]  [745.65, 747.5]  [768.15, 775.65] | 0.338 nm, 22.1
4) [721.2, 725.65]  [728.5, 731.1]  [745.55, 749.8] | -0.483 nm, 22.6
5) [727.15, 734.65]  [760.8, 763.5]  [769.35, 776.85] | 0.338 nm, 18.6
